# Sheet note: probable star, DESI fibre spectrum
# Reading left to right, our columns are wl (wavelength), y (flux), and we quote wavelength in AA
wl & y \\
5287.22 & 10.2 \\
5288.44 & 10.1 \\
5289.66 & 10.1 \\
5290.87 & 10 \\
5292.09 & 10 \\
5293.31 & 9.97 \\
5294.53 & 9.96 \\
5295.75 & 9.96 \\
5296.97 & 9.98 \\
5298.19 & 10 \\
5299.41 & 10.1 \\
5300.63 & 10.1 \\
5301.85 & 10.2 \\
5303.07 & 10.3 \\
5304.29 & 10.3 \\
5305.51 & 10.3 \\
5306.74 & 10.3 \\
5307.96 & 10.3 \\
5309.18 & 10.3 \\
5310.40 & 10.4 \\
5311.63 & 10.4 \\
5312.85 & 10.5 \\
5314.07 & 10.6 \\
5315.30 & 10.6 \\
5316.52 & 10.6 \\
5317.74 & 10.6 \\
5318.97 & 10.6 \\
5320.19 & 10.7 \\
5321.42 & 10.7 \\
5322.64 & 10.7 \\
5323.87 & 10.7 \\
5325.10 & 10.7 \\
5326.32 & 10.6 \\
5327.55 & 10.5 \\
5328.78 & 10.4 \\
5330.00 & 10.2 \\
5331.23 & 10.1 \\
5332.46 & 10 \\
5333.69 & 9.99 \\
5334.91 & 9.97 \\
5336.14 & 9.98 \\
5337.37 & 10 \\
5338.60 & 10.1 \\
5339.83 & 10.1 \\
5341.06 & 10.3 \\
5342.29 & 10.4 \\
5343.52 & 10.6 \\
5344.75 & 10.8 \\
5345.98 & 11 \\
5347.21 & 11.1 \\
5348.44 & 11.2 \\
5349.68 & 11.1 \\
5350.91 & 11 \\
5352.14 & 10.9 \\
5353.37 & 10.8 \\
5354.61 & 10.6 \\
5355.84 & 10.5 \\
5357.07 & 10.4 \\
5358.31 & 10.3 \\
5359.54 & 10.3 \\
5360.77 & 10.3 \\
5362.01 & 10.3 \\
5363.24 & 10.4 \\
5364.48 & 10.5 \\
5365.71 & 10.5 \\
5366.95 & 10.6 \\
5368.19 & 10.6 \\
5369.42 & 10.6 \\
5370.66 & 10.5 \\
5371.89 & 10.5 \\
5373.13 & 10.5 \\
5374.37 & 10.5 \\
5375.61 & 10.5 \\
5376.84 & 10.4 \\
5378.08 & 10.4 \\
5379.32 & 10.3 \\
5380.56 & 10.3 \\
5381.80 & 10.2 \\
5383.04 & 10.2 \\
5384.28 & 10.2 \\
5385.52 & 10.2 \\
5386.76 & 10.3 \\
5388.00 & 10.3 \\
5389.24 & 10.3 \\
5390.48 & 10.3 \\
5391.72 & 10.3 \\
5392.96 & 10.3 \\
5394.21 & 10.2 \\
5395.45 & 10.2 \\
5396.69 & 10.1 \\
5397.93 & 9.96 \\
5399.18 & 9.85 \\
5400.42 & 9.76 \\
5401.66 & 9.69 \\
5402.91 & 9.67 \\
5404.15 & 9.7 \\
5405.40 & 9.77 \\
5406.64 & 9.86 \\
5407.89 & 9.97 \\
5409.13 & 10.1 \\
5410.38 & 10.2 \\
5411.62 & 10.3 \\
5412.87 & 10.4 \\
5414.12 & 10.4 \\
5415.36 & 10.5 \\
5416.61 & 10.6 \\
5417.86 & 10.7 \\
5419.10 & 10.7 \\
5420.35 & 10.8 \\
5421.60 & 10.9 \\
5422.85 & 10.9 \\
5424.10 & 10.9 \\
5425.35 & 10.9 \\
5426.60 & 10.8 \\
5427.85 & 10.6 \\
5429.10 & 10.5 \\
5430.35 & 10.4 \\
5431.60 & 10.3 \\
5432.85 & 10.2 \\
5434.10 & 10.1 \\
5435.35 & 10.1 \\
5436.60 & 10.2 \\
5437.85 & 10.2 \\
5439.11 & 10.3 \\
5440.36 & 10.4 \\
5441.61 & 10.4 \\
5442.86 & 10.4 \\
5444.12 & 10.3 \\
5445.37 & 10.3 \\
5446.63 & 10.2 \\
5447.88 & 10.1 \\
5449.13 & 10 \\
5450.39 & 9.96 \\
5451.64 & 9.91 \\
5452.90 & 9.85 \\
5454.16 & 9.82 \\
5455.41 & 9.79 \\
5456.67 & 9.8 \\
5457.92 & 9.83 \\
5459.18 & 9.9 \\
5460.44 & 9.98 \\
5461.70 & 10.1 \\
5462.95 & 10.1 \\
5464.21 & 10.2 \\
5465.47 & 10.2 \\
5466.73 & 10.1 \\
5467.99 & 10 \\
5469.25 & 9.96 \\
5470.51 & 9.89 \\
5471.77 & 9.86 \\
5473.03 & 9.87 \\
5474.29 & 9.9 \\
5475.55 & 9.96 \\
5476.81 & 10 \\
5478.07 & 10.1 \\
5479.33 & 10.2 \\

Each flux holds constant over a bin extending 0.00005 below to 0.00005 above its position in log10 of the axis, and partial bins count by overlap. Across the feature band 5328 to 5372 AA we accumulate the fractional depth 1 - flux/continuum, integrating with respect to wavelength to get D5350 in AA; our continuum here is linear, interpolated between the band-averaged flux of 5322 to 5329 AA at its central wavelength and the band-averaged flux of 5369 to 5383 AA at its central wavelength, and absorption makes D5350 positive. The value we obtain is 0.2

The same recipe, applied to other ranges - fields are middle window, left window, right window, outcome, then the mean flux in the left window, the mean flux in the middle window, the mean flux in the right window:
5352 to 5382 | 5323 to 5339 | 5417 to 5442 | -0.3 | 10.3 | 10.5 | 10.5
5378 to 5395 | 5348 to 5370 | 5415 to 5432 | 0.6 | 10.6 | 10.3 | 10.7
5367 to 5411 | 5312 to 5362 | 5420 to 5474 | 0.7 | 10.5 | 10.2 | 10.2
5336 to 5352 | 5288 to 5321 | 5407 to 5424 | -0.4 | 10.3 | 10.6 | 10.5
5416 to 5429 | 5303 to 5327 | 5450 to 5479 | -0.8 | 10.5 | 10.8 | 9.96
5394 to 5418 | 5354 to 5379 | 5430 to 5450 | 0.6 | 10.5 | 10.1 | 10.2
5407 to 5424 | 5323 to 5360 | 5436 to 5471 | -0.5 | 10.5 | 10.5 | 10.1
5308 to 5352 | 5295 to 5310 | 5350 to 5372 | -0.6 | 10.2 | 10.5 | 10.5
